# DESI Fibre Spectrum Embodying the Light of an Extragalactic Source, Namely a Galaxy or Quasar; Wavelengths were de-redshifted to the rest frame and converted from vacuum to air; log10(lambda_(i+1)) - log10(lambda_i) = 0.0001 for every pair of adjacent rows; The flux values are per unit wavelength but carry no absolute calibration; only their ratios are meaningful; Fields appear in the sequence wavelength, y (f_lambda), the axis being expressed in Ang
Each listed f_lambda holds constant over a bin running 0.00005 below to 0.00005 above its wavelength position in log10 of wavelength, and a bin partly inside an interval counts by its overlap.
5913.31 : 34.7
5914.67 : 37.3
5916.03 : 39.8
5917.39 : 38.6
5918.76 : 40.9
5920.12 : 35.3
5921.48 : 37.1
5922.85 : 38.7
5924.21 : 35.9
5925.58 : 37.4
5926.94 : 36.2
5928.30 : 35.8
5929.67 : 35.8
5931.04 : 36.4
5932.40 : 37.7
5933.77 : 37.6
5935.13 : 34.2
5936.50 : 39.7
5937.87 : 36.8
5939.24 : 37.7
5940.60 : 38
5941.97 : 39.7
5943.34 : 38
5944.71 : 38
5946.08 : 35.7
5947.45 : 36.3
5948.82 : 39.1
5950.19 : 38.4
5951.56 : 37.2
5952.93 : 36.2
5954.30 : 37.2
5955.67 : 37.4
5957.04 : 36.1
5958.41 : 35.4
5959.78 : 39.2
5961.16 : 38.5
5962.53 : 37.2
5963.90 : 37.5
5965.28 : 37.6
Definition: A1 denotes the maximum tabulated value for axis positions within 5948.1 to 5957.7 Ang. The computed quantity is 39.1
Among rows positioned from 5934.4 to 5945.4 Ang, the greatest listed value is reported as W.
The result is 39.7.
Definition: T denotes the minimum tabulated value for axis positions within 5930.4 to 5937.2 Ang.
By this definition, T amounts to 34.2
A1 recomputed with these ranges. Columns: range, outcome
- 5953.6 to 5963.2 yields 39.2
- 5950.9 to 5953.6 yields 37.2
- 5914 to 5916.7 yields 39.8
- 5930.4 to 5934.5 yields 37.7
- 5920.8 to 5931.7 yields 38.7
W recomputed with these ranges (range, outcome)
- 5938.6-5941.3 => 38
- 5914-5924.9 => 40.9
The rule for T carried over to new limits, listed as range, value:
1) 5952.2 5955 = 36.2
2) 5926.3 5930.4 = 35.8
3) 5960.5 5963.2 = 37.2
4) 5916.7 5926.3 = 35.3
